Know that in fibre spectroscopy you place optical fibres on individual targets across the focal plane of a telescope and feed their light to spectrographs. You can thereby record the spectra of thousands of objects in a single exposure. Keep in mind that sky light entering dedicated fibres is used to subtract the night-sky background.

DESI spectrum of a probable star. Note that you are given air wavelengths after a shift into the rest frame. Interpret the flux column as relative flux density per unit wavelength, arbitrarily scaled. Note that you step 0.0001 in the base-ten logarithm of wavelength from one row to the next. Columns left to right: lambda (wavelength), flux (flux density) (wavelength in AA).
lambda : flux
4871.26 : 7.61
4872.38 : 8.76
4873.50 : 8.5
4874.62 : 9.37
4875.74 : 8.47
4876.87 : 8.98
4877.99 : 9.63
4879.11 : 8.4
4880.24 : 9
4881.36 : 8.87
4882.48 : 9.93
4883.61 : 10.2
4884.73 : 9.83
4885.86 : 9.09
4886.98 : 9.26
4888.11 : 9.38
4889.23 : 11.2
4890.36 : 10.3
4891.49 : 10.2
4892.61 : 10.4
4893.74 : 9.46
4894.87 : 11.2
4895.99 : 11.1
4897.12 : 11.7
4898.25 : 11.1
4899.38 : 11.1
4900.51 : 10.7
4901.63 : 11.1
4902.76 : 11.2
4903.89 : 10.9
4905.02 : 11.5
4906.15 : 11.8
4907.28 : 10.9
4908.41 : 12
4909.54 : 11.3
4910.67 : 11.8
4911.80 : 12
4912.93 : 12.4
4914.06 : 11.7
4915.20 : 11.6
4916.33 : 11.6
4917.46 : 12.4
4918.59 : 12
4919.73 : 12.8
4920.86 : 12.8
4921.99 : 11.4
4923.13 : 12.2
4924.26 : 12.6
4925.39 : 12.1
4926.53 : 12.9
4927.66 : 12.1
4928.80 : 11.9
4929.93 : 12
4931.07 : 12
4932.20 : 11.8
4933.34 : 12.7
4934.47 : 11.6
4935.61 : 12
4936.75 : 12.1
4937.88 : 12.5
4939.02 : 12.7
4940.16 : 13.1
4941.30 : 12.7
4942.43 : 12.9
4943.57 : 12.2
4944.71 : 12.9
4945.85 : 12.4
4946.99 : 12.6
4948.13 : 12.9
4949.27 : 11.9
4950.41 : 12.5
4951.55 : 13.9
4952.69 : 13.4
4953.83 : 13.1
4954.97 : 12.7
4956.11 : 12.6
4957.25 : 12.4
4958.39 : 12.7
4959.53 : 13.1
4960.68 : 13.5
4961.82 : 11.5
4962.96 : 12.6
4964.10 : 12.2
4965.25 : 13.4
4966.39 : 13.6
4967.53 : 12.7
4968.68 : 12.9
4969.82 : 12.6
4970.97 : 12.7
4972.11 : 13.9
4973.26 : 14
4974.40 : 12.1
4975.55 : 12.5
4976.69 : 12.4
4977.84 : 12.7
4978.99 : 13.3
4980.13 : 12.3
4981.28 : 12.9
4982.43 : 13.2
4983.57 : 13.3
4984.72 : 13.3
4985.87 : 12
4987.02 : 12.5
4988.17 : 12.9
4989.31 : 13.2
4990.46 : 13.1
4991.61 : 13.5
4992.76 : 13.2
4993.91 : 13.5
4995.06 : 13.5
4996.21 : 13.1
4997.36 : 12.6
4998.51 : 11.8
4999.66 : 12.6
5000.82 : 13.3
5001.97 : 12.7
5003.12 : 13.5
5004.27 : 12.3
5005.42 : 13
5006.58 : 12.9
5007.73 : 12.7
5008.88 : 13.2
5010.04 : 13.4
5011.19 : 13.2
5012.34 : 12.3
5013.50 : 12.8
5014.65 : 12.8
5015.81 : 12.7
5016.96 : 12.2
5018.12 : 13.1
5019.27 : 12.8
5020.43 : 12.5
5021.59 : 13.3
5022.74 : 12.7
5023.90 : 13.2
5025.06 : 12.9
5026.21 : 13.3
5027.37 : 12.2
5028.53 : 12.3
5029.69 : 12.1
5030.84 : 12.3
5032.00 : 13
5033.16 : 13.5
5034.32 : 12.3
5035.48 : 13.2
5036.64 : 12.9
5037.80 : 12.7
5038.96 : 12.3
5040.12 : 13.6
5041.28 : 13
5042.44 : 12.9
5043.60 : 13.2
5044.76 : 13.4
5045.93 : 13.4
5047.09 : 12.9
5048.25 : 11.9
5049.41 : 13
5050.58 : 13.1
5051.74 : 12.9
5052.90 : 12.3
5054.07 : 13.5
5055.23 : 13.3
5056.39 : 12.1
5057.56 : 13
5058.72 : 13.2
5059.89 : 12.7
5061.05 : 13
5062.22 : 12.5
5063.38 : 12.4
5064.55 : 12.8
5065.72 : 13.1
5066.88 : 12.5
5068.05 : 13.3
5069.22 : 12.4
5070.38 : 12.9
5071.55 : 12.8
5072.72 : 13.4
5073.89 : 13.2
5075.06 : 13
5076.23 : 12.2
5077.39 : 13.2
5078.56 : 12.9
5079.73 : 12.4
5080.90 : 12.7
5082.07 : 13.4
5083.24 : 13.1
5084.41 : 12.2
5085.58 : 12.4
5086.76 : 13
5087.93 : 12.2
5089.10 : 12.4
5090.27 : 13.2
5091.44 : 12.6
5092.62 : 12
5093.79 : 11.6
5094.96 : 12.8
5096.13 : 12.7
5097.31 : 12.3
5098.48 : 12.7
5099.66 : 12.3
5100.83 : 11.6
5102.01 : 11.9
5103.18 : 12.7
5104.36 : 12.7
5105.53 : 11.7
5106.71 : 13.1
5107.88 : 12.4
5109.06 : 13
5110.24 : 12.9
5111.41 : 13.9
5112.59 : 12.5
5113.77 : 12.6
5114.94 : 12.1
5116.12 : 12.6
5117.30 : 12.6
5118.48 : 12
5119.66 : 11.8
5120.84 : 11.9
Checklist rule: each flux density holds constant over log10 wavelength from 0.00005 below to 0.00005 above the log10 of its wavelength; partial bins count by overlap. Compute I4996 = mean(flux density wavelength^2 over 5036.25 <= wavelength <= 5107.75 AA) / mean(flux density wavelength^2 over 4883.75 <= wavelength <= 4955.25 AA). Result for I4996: 1.1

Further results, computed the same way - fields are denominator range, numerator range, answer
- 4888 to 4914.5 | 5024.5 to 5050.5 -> 1.22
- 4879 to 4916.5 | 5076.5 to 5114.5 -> 1.27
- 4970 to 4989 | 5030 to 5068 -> 1.03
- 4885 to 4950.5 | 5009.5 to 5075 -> 1.16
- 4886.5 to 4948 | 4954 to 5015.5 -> 1.13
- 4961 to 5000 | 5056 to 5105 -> 1.02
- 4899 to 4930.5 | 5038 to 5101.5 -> 1.15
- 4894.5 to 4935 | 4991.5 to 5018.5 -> 1.13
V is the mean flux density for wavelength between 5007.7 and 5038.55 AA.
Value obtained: 12.8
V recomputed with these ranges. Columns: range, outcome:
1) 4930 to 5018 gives 12.8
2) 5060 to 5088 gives 12.8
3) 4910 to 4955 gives 12.4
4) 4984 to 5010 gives 12.9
